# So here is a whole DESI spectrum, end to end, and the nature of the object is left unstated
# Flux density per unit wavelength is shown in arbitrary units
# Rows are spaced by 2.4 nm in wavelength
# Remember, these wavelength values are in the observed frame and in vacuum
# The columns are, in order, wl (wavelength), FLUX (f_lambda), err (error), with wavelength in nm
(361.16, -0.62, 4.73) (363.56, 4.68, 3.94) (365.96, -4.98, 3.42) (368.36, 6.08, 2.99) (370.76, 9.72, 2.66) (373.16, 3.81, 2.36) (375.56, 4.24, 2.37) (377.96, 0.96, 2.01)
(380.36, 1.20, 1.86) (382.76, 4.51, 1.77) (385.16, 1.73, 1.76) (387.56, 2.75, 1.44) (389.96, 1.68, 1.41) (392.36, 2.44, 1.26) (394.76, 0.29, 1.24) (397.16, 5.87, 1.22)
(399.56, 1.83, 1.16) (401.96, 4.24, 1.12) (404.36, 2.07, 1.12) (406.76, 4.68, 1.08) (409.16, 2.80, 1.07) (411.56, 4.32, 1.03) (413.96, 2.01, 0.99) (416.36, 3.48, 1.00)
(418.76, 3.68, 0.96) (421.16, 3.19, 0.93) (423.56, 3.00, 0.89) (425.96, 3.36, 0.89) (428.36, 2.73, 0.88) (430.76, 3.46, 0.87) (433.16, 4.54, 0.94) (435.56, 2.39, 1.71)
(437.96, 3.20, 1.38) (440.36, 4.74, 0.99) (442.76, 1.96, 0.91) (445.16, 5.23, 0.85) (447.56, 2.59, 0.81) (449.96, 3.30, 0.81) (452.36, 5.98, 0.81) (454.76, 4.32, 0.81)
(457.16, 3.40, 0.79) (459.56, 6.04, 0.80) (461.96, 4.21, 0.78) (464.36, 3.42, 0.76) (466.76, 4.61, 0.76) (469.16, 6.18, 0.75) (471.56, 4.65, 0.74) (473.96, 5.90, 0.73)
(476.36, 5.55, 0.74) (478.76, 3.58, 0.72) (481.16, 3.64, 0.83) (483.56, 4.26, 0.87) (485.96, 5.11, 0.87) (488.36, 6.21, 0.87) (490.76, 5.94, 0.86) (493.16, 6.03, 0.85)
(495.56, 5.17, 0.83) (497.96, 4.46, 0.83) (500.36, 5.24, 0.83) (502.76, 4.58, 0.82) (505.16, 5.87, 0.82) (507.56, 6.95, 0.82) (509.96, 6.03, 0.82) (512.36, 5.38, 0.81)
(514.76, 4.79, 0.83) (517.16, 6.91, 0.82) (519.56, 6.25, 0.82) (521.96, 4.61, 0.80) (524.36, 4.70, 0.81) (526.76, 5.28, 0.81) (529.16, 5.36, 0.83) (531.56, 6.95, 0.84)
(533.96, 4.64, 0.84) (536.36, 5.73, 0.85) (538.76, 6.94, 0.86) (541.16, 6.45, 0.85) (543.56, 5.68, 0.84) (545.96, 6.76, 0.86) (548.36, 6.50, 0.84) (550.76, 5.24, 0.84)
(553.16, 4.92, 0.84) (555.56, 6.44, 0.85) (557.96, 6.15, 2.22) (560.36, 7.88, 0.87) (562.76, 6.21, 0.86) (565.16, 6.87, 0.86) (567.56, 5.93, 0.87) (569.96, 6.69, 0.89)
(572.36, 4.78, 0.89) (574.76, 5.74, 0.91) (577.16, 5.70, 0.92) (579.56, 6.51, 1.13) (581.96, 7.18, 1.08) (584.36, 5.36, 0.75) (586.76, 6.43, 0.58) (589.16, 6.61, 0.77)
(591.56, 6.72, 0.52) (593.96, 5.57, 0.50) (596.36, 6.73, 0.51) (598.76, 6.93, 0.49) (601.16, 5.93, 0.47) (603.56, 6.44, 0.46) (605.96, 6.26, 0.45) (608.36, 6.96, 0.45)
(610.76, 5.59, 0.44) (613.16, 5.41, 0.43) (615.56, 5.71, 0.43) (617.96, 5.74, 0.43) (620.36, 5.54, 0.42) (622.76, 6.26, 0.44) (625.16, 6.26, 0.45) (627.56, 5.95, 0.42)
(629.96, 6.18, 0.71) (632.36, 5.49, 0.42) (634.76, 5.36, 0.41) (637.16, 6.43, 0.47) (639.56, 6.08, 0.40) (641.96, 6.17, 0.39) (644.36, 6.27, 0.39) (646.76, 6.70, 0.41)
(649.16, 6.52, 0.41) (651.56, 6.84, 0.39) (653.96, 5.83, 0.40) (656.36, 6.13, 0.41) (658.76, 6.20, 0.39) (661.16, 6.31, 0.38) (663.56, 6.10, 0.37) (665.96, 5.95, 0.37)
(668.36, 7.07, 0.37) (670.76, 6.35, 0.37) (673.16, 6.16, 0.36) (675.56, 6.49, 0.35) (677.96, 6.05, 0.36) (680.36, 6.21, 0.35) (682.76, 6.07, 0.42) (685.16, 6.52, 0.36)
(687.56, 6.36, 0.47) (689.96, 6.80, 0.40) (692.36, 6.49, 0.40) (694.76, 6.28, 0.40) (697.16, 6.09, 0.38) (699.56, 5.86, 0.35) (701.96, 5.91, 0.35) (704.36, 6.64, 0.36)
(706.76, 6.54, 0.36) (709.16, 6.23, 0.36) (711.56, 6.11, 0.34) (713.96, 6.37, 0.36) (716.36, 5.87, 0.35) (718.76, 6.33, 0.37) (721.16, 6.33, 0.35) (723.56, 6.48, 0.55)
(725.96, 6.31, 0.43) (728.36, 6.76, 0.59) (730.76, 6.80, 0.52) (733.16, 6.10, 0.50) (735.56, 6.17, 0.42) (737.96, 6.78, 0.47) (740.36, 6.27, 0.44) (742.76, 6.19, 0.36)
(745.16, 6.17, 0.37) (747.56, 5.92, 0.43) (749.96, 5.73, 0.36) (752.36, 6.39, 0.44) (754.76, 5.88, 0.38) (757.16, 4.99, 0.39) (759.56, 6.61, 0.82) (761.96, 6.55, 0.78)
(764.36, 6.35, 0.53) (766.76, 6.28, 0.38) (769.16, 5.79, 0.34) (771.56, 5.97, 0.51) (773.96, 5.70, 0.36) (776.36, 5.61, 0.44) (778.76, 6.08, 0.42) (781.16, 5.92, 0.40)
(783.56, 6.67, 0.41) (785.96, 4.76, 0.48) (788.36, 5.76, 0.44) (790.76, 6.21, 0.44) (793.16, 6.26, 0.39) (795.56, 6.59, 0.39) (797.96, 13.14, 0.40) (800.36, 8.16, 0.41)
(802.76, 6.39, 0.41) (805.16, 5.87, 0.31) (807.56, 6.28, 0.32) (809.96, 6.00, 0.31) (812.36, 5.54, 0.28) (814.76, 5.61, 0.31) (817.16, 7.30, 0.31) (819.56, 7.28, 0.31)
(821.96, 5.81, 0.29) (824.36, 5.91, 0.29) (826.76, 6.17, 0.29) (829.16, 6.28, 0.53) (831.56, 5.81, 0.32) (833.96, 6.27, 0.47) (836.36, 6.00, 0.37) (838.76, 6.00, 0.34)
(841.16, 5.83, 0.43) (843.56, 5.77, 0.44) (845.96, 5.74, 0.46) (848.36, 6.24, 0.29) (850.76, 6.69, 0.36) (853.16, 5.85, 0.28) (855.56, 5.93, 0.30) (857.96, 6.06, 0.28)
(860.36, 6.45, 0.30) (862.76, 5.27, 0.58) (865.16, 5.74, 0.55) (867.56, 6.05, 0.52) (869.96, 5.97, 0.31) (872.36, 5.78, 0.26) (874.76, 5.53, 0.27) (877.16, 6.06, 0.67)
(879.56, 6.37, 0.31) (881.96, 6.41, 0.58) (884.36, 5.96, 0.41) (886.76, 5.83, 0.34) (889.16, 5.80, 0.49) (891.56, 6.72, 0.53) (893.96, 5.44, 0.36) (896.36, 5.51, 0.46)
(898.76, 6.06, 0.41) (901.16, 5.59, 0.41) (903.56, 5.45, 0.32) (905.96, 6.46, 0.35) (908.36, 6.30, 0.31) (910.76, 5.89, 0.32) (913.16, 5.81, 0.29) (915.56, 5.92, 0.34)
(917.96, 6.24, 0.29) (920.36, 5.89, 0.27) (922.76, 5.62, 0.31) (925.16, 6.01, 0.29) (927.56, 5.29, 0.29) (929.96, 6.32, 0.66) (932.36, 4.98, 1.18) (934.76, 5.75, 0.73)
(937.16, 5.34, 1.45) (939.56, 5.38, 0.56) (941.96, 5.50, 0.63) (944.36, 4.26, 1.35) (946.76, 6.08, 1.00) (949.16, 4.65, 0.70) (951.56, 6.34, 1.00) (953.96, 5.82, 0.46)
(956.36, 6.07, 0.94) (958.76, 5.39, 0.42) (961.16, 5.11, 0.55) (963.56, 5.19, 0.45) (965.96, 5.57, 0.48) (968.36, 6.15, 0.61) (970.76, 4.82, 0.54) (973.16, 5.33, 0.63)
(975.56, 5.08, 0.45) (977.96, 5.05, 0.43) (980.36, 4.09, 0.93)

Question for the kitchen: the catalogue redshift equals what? 0.22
